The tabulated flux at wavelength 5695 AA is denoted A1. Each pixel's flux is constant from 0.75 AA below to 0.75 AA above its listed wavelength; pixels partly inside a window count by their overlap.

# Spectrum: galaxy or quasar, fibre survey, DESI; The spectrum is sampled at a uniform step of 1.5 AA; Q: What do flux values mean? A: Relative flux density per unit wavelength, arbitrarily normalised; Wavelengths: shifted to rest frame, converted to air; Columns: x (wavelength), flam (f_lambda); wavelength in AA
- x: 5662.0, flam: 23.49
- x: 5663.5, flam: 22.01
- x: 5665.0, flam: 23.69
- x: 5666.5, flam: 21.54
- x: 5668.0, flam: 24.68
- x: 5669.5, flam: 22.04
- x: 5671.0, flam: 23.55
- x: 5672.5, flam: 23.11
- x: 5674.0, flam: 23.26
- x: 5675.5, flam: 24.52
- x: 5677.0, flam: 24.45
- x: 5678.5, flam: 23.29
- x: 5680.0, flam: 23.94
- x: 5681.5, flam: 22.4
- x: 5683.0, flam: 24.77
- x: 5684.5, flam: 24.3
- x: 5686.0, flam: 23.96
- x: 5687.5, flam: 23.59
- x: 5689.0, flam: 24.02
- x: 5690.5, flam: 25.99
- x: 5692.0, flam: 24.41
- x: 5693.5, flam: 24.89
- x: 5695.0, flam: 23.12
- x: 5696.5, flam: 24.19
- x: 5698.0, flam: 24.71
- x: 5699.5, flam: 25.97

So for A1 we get 23.12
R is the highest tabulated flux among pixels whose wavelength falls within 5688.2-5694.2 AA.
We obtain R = 25.99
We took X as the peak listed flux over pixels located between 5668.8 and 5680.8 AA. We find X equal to 24.52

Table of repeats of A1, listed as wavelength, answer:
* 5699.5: 25.97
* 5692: 24.41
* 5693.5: 24.89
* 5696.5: 24.19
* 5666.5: 21.54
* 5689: 24.02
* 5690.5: 25.99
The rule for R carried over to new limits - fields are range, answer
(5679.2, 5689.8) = 24.77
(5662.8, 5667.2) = 23.69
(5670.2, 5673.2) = 23.55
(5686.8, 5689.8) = 24.02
